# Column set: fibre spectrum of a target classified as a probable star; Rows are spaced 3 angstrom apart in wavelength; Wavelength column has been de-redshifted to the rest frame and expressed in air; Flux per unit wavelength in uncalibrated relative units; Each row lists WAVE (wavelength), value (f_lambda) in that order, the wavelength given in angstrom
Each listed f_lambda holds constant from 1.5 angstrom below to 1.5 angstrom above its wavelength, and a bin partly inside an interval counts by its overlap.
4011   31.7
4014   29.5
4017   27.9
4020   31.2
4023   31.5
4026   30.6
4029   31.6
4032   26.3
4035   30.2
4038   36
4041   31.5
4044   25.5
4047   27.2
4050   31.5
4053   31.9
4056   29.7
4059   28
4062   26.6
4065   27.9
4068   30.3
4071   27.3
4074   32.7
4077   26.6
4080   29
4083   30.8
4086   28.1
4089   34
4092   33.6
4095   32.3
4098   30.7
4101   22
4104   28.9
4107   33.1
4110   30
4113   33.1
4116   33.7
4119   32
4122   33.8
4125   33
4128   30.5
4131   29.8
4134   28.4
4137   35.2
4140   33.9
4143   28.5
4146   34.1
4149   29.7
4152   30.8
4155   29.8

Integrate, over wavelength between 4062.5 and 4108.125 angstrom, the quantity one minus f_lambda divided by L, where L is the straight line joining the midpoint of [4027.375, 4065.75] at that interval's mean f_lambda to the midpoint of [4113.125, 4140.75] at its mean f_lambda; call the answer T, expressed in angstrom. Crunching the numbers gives 1.68 angstrom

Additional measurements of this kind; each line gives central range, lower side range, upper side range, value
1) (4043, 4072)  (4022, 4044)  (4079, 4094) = 2.1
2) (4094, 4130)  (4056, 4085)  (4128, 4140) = -0.6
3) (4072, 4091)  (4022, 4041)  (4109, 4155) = 0.7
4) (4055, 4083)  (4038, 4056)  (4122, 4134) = 1.5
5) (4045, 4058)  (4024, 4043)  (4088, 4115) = 0.4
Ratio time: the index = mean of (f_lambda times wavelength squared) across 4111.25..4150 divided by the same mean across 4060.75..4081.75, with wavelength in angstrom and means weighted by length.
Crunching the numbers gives 1.1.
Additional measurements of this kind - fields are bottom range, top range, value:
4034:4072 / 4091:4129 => 1.09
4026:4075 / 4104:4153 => 1.11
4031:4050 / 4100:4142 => 1.10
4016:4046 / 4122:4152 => 1.10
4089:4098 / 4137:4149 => 1.01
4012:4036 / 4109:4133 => 1.12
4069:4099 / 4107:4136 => 1.06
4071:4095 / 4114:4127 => 1.10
